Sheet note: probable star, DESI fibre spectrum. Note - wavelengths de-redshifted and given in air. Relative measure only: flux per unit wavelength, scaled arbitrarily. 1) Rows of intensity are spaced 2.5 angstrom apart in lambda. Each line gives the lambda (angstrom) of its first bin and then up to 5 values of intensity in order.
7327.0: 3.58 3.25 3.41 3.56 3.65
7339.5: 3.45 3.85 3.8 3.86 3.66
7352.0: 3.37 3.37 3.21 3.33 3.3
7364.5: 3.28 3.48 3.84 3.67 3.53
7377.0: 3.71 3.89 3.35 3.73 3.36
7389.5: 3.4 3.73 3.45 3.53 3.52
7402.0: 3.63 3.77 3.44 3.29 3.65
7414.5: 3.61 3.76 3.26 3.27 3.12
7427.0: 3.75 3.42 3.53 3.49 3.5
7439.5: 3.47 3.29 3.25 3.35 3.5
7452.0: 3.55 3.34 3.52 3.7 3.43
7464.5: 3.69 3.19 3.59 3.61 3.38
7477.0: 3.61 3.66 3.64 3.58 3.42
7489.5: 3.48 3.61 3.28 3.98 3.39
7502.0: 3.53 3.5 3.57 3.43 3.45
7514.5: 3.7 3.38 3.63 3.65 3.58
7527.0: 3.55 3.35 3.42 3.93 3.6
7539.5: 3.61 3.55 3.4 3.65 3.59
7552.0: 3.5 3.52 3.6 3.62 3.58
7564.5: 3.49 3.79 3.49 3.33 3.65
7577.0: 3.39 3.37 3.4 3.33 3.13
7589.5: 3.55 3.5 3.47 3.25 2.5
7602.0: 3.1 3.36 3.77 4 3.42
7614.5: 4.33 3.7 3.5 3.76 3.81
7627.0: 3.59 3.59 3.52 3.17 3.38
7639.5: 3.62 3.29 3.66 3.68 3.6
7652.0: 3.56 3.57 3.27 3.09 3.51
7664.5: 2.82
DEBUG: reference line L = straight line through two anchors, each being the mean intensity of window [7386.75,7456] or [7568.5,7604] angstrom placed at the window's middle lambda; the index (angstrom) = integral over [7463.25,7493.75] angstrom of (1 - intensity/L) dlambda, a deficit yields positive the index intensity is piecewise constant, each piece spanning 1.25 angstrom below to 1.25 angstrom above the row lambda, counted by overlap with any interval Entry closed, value -1.02 angstrom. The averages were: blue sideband 3.47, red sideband 3.32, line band 3.53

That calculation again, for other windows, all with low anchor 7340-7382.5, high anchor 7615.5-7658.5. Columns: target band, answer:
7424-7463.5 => 1.1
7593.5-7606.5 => 1.4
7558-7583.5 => 0.3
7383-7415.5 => 0.1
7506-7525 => 0.0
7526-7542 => -0.1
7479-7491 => 0.0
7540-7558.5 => 0.0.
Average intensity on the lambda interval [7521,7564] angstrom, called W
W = 3.57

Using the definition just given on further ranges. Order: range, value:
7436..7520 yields 3.5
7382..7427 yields 3.5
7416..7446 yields 3.42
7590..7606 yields 3.22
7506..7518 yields 3.51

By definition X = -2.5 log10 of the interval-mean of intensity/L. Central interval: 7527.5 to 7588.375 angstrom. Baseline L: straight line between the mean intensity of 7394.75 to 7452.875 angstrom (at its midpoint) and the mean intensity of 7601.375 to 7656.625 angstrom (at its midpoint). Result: 0.01 mag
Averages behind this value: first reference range 3.48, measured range 3.51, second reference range 3.59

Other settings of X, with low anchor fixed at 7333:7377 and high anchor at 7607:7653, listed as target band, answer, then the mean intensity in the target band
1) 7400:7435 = 0.020 mag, 3.5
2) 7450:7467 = 0.020 mag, 3.51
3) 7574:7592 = 0.066 mag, 3.4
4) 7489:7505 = 0.013 mag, 3.54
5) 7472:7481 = 0.006 mag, 3.56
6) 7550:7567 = 0.010 mag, 3.57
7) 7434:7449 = 0.056 mag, 3.39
